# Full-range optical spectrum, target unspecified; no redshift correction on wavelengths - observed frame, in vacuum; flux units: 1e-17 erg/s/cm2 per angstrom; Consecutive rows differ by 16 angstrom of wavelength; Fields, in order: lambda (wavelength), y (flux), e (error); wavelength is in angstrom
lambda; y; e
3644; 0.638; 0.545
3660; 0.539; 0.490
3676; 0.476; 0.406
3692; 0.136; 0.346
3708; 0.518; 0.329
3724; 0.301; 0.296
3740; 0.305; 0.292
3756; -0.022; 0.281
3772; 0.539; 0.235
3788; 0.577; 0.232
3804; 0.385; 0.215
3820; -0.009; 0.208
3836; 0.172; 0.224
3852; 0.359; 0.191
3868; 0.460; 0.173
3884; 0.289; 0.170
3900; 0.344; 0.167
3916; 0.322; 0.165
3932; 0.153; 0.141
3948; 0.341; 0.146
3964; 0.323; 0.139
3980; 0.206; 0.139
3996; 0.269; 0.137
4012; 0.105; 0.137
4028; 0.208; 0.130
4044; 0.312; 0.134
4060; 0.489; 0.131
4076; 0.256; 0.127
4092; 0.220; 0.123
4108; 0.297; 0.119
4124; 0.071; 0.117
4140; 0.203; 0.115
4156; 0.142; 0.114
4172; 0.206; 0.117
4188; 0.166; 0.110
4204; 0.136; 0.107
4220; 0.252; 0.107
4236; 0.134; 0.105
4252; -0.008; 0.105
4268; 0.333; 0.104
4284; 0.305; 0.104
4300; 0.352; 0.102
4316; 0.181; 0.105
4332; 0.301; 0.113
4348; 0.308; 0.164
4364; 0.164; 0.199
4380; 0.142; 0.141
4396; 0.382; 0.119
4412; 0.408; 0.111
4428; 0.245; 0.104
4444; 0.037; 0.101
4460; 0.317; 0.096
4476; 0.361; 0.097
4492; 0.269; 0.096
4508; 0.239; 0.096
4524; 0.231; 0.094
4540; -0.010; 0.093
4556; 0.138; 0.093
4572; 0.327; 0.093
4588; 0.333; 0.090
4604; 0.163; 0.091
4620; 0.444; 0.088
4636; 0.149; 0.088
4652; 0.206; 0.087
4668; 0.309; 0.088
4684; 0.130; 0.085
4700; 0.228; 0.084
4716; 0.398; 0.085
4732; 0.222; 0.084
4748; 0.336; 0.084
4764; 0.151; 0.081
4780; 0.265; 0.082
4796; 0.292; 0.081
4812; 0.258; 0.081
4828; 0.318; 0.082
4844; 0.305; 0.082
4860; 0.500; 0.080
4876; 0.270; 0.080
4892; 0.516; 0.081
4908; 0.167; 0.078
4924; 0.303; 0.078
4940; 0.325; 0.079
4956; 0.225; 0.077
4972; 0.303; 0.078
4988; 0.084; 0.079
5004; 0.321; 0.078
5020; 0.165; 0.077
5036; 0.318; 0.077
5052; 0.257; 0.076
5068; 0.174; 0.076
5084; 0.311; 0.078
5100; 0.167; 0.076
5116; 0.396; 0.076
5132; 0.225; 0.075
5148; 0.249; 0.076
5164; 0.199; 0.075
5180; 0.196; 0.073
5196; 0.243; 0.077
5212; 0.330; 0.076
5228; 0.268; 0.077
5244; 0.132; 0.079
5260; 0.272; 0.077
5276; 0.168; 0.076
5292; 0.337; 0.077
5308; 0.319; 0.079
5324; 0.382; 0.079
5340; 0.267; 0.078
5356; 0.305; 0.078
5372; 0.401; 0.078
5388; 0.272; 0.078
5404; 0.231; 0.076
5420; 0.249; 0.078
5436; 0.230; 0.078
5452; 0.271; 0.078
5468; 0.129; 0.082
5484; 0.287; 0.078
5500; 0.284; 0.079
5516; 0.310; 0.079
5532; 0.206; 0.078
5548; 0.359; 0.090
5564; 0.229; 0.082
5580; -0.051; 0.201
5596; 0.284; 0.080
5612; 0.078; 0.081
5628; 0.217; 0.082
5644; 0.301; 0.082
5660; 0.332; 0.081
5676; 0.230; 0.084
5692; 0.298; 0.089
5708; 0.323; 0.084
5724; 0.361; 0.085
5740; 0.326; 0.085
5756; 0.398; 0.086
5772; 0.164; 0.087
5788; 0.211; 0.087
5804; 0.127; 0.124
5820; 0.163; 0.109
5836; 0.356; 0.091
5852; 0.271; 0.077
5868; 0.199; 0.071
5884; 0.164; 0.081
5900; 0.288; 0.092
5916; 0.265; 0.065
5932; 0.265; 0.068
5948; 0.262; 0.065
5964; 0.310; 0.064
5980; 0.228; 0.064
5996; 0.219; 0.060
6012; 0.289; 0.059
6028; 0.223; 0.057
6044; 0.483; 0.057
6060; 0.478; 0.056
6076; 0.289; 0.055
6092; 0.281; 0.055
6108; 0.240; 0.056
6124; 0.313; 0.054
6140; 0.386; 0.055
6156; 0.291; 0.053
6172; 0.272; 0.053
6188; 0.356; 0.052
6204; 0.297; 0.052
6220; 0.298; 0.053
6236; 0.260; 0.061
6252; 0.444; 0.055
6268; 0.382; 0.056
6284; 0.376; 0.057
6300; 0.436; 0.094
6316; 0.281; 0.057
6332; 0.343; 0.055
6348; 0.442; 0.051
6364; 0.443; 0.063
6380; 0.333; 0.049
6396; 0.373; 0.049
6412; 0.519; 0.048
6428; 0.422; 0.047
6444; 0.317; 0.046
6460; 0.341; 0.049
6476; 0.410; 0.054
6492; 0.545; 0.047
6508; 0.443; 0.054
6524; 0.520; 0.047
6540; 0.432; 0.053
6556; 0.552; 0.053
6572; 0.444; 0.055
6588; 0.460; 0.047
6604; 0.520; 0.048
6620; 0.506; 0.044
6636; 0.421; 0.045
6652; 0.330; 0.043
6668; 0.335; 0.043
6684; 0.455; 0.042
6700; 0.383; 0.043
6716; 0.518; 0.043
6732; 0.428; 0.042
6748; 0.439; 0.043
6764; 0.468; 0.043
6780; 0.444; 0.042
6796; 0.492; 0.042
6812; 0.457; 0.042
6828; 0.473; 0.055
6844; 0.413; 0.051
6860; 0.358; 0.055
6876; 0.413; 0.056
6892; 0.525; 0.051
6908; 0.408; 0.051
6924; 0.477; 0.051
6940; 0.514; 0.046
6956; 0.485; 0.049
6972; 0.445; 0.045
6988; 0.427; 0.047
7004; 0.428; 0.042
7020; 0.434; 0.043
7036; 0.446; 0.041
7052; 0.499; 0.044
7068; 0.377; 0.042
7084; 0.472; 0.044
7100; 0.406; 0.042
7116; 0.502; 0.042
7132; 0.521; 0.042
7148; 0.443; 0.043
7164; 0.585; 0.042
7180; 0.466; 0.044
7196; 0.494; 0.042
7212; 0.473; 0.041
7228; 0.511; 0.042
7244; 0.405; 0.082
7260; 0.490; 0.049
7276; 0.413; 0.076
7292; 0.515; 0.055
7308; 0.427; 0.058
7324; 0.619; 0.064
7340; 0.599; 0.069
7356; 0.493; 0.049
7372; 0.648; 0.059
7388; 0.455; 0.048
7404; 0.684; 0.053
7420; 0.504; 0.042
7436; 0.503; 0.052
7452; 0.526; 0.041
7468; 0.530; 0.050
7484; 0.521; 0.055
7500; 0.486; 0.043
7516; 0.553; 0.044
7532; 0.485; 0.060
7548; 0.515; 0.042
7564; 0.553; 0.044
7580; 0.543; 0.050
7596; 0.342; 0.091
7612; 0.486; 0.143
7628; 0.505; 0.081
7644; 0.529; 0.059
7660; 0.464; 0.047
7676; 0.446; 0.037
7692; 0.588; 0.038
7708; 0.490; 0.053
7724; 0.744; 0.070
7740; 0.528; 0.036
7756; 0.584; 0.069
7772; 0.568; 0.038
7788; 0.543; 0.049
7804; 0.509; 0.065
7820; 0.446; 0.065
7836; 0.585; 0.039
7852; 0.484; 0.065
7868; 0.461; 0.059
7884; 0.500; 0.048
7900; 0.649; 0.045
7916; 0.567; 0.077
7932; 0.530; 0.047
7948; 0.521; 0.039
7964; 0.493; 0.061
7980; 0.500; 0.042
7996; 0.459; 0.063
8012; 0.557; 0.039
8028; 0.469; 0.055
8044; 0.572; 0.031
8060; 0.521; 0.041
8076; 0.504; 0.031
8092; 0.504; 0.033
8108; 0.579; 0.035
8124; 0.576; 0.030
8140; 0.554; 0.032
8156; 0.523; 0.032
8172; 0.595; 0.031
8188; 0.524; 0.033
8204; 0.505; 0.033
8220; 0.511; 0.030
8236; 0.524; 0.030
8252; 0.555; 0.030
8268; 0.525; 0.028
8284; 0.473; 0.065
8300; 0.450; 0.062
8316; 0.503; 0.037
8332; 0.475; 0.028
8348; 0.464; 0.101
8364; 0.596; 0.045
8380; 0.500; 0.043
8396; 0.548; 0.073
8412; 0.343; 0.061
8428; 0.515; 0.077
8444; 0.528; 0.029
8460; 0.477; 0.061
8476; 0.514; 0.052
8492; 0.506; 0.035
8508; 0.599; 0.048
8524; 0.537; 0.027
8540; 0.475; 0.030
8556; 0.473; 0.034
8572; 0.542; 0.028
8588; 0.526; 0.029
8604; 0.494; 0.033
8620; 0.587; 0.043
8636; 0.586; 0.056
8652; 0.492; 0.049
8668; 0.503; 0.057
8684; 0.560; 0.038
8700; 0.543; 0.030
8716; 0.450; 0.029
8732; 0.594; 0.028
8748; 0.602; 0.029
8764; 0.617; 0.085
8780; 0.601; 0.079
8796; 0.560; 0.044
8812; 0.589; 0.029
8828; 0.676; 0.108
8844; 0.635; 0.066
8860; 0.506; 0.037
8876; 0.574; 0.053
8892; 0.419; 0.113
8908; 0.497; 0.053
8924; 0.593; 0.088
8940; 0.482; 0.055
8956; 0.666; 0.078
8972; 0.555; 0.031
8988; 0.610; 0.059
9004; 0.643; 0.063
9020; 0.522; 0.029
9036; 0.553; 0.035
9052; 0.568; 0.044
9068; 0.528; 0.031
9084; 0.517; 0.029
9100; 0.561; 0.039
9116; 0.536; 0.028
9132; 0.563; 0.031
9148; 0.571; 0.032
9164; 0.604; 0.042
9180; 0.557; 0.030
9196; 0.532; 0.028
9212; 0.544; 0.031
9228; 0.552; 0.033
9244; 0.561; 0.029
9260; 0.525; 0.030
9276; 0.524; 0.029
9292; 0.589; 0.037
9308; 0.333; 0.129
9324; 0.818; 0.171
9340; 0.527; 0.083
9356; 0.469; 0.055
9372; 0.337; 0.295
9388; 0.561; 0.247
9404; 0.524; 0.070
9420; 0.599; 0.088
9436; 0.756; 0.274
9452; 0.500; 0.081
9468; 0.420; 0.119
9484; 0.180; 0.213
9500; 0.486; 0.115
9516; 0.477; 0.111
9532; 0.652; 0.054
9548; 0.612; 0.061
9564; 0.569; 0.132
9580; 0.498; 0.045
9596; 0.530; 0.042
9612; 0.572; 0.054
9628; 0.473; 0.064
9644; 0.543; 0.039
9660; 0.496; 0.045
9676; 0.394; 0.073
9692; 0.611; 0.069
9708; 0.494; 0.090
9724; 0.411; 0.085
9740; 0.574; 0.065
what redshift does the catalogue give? 0.623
